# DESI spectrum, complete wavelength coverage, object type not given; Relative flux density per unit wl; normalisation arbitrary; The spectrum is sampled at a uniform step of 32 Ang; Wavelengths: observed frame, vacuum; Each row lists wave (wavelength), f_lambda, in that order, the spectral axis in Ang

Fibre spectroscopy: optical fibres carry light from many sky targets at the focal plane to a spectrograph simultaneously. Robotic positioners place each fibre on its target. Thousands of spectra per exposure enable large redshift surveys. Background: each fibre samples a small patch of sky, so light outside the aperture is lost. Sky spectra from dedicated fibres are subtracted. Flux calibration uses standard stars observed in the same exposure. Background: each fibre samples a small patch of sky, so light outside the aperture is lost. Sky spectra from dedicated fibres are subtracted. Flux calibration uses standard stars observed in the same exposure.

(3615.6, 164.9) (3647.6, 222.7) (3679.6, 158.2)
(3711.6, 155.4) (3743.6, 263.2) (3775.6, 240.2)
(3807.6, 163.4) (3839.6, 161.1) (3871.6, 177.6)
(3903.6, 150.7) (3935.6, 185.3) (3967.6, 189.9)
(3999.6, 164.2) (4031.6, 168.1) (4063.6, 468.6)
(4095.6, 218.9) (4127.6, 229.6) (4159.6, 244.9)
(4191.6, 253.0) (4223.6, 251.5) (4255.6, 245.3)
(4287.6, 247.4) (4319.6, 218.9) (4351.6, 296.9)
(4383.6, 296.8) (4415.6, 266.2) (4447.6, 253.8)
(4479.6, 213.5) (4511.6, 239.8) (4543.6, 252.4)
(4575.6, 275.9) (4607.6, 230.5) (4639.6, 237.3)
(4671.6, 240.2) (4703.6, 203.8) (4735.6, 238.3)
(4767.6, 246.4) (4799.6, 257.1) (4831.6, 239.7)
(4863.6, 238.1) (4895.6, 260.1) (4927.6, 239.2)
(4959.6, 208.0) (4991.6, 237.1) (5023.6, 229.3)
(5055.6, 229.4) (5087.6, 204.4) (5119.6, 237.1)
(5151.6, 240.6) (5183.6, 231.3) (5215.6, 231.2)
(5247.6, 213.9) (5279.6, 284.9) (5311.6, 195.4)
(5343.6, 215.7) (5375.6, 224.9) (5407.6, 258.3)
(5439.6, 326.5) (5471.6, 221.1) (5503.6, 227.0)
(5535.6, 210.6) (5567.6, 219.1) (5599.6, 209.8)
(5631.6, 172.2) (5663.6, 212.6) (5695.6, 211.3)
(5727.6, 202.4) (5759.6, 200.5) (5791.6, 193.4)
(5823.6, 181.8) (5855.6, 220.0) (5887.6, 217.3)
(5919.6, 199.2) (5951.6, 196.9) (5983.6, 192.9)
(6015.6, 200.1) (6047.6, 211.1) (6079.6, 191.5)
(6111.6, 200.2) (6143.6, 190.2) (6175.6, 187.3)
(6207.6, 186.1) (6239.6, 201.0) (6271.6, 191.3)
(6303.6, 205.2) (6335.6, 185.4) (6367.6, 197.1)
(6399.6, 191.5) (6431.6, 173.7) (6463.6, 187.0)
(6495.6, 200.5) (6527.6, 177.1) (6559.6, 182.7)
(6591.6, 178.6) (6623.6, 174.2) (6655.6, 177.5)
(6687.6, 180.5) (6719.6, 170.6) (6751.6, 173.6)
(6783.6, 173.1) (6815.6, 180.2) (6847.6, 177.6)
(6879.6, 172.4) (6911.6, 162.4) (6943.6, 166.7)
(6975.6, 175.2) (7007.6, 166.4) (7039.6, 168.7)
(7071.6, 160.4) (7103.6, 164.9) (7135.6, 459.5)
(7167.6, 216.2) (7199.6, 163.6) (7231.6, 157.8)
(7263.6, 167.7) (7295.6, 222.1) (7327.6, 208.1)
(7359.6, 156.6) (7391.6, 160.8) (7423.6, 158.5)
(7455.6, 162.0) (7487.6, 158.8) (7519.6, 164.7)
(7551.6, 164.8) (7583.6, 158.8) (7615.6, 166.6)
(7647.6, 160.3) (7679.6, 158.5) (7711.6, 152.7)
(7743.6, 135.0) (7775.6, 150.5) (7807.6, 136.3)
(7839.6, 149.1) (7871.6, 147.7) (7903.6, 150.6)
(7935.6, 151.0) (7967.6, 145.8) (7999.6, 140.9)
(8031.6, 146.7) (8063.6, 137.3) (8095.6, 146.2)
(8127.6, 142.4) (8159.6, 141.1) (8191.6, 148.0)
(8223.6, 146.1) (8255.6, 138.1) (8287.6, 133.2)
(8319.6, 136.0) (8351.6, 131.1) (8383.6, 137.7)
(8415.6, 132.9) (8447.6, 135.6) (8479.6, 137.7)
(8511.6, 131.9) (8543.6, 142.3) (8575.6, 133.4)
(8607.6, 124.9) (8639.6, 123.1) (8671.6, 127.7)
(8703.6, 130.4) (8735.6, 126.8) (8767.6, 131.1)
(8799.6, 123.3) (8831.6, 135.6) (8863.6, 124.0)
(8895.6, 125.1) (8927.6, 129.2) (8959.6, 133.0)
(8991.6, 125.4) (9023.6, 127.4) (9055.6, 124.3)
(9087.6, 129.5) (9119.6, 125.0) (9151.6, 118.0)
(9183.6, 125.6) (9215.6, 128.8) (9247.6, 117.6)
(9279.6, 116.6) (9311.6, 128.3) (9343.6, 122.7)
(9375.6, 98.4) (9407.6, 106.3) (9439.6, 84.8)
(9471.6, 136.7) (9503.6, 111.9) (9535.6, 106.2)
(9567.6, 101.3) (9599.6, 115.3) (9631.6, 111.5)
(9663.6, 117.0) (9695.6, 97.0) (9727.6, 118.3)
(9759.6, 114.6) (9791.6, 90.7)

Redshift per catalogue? 0.087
